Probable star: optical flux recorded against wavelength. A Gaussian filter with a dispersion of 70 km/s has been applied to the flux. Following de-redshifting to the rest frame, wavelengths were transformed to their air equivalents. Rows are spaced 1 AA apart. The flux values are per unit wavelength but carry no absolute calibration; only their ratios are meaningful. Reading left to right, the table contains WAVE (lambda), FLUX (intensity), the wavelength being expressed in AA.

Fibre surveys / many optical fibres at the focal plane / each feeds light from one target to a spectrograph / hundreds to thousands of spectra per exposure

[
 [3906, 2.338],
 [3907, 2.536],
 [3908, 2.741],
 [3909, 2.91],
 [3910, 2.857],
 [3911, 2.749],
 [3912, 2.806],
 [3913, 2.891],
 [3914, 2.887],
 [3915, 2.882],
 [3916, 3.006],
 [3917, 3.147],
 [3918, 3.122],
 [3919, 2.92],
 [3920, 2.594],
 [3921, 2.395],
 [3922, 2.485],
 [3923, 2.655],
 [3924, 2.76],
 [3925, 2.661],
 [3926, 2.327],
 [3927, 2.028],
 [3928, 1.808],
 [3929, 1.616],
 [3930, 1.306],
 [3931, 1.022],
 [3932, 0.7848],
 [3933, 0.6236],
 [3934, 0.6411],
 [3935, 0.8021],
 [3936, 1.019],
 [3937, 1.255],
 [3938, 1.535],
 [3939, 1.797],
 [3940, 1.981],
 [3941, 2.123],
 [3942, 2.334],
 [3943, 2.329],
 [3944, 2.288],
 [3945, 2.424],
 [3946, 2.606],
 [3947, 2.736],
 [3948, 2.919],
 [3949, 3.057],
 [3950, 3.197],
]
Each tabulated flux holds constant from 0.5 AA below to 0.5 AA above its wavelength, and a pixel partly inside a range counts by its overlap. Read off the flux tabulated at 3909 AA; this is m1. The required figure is 2.91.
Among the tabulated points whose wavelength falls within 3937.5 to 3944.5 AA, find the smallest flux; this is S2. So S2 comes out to 1.535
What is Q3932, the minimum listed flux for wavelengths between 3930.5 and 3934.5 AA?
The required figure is 0.6236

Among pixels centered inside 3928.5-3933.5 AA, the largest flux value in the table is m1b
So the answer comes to 1.616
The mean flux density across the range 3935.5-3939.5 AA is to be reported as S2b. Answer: 1.4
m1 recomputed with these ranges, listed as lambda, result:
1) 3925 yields 2.661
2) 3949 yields 3.057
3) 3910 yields 2.857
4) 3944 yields 2.288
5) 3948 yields 2.919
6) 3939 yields 1.797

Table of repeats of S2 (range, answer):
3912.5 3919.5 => 2.882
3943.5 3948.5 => 2.288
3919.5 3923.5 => 2.395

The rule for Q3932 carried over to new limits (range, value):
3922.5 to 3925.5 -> 2.655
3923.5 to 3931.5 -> 1.022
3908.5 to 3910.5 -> 2.857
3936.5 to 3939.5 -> 1.255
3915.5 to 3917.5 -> 3.006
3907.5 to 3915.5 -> 2.741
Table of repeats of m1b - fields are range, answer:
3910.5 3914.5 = 2.891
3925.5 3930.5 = 2.327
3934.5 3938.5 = 1.535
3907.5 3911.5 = 2.91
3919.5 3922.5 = 2.594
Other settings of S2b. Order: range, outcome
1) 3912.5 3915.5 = 2.89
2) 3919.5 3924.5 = 2.58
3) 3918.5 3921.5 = 2.64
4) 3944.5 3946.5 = 2.51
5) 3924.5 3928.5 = 2.21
